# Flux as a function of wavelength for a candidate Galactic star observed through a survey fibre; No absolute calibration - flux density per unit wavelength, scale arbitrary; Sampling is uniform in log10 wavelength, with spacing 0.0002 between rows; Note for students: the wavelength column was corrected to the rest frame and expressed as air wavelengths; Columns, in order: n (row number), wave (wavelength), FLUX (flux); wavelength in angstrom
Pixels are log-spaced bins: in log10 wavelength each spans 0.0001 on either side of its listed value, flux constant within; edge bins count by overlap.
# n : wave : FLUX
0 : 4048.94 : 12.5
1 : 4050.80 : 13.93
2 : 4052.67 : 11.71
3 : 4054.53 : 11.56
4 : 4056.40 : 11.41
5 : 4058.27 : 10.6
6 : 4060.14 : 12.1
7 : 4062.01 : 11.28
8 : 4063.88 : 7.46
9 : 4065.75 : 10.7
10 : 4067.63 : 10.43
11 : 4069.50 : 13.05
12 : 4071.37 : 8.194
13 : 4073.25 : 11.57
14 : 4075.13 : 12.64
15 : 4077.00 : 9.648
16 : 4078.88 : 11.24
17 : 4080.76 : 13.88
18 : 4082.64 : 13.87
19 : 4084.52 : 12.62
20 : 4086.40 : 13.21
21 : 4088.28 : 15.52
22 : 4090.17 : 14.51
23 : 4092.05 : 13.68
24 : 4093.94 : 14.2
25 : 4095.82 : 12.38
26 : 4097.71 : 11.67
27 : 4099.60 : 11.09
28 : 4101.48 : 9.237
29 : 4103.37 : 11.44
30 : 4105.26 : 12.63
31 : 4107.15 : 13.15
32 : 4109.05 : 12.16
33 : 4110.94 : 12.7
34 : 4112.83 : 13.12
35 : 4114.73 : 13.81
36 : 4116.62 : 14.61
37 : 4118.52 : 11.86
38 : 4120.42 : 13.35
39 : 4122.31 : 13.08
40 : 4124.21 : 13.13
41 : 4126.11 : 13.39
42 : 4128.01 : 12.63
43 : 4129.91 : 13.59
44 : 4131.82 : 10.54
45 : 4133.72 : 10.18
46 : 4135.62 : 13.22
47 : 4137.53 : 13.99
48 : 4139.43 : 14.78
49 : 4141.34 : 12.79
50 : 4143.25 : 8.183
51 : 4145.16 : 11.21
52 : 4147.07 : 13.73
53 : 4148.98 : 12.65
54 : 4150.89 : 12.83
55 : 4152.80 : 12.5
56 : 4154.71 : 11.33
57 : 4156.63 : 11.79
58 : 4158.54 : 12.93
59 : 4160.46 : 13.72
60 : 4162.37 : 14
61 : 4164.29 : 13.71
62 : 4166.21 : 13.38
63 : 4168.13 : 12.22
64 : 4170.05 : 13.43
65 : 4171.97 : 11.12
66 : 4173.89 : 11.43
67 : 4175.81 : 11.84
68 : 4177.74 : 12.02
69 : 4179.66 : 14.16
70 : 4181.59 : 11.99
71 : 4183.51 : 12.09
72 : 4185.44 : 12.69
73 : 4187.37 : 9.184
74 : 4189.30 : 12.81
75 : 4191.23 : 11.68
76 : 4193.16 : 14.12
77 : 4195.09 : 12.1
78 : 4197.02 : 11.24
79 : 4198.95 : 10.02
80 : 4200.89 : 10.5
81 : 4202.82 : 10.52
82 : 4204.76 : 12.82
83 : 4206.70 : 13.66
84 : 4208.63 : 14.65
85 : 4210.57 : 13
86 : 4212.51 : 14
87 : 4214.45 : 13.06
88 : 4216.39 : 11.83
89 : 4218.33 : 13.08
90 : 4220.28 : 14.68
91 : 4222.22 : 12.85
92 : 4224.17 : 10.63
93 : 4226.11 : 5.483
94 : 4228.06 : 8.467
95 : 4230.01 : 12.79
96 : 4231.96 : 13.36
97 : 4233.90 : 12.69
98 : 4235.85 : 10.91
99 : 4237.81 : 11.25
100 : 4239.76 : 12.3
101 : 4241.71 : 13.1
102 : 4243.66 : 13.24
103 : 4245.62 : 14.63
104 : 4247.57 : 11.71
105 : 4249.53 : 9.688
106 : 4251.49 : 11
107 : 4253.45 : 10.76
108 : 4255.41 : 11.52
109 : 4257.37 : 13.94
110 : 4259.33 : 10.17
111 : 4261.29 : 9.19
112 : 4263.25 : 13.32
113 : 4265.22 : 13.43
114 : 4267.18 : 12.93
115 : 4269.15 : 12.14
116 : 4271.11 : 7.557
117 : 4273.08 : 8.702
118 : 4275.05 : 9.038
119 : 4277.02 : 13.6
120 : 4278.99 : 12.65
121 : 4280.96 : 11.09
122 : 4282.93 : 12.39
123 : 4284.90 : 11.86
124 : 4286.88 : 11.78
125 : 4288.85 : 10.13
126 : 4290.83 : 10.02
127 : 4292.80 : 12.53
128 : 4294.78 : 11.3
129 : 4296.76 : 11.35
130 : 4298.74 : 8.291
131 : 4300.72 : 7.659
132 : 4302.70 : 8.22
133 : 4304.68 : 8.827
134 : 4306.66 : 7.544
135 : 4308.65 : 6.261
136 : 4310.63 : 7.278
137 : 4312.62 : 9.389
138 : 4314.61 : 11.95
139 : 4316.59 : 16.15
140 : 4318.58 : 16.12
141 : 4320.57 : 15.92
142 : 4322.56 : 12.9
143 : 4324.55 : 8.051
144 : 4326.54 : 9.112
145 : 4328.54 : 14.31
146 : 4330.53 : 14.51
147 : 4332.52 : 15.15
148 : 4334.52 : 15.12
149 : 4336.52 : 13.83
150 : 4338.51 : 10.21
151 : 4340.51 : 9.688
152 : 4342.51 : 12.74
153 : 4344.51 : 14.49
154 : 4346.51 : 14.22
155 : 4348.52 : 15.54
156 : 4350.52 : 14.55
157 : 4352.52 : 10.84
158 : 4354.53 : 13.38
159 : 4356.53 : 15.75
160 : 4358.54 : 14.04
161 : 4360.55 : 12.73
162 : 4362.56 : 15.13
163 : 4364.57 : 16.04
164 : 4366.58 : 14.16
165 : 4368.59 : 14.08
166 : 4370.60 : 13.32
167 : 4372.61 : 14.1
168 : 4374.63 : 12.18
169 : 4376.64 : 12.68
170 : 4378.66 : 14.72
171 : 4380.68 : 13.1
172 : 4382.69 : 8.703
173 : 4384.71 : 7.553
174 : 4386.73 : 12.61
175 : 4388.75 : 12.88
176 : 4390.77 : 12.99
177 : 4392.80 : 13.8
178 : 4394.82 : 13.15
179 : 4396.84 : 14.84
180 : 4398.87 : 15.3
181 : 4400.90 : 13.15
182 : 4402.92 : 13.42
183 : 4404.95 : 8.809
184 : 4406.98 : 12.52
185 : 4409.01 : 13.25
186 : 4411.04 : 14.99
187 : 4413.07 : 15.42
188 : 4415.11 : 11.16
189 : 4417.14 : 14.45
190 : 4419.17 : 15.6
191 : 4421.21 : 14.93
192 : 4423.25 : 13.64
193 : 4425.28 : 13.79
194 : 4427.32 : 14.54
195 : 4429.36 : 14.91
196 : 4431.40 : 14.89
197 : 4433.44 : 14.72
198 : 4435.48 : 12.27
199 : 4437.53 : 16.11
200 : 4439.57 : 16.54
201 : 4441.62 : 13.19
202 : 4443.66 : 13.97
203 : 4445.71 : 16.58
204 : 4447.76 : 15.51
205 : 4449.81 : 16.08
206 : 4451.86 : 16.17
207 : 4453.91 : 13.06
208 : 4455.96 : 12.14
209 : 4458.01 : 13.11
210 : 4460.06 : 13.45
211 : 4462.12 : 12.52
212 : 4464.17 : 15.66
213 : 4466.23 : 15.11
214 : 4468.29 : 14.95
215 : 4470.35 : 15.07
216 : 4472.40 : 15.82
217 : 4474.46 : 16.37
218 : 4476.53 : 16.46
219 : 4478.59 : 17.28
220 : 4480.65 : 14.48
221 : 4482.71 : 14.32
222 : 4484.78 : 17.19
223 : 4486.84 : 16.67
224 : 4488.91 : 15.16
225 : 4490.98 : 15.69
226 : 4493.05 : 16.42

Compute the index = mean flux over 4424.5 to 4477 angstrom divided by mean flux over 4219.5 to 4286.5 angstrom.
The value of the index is 1.3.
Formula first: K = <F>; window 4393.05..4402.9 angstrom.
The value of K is 14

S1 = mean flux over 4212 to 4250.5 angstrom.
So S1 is 12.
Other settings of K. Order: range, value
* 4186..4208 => 11.8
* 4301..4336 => 11.5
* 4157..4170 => 13.3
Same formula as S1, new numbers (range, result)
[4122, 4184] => 12.5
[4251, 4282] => 11.3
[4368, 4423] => 13.1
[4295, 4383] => 12.4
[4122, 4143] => 12.7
